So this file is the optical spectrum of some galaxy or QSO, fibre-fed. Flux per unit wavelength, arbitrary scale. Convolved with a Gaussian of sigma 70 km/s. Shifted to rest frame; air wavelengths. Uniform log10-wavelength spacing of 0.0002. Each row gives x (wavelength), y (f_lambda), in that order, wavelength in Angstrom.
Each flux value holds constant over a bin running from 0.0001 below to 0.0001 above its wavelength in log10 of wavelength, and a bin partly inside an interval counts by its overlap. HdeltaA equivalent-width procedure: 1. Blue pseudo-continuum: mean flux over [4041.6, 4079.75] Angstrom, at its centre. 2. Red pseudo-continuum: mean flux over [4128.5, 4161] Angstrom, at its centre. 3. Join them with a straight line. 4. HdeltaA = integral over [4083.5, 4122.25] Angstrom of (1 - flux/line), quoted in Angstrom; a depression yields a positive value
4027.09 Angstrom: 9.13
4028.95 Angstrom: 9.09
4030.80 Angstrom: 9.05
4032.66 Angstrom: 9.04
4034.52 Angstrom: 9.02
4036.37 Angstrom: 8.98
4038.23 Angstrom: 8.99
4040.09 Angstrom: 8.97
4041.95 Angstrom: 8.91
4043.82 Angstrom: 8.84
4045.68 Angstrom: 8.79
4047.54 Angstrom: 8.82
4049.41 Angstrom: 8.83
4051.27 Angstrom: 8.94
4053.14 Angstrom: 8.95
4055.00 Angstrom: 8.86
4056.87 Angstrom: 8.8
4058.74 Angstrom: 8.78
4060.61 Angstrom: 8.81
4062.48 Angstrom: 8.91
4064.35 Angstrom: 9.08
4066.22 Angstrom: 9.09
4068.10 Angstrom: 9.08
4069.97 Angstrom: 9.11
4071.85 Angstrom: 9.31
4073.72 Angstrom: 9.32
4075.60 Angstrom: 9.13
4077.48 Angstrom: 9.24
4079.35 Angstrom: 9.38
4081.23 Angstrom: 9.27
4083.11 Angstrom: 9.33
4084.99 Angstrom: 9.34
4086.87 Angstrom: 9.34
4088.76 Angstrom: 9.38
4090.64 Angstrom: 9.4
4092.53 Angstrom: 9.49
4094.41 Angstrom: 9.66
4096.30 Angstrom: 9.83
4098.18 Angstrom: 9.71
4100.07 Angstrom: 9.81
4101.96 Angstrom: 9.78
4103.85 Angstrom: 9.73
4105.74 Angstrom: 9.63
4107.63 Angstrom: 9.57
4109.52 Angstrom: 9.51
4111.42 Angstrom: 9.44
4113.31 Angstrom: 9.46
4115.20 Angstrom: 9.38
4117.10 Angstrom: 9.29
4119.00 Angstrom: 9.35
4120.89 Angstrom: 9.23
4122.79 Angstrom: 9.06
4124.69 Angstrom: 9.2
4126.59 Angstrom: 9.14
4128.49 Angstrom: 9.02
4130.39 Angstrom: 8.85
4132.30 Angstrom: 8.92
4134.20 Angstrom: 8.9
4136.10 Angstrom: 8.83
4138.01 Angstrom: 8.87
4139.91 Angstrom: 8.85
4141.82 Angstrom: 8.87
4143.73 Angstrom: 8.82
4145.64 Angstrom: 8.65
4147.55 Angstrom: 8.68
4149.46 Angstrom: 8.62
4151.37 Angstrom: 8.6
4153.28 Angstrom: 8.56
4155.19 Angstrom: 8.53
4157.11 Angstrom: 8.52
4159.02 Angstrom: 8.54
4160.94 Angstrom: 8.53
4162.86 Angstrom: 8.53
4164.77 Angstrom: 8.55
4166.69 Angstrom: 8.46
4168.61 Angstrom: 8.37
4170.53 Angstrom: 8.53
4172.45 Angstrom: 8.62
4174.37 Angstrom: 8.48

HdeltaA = -2.8 Angstrom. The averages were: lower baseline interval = 9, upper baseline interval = 8.73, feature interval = 9.51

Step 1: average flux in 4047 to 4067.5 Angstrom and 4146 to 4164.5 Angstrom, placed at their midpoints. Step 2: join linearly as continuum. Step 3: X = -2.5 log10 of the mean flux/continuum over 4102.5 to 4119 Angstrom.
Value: -0.09 mag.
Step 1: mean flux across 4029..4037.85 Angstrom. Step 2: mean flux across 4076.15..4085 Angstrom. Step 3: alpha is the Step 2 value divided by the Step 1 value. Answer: 1.0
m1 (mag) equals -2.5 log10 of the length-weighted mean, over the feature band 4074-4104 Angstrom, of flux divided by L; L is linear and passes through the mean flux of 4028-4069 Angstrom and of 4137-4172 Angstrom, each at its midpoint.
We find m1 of -0.08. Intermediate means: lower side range 8.94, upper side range 8.62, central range 9.48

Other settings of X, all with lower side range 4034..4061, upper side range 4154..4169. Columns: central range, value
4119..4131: -0.06 mag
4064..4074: -0.04 mag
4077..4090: -0.07 mag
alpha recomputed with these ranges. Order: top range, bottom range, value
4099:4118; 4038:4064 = 1.08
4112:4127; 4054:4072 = 1.03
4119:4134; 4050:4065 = 1.02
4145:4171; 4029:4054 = 0.96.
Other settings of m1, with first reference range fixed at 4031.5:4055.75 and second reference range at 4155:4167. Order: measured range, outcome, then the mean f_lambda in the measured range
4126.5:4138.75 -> -0.037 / 8.92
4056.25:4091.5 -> -0.042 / 9.17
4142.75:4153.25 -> -0.012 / 8.66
